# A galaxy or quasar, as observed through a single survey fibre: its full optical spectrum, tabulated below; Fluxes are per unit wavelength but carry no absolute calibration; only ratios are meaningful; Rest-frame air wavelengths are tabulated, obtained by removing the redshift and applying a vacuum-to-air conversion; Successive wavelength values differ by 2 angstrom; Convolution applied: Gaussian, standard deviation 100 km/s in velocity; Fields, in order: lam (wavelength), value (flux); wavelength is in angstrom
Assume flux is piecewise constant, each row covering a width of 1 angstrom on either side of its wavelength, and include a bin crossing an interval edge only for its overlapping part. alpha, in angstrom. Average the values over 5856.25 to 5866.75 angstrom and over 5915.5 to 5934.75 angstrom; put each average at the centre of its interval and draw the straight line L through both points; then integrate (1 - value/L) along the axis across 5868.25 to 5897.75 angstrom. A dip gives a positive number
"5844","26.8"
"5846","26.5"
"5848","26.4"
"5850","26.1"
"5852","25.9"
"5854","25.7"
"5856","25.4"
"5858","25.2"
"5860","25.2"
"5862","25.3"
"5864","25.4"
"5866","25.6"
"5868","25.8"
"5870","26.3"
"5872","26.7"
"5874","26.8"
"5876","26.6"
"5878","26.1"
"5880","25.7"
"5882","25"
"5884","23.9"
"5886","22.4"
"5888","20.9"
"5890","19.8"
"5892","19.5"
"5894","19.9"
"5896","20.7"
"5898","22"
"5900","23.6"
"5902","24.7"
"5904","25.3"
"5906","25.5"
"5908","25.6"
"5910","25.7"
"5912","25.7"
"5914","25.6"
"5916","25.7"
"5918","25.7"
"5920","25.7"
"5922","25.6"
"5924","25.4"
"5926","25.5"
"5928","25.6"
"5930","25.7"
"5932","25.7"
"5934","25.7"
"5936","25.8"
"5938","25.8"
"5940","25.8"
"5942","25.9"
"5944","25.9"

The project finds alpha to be 2.1 angstrom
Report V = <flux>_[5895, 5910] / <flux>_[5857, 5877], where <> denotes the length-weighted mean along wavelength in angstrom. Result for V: 0.9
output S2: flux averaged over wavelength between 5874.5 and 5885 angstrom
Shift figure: 25.5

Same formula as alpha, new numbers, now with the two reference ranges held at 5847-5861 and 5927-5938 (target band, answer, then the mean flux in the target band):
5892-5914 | 1.7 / 23.8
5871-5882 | -0.2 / 26.3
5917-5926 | 0.0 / 25.6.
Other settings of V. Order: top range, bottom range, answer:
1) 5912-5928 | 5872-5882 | 0.98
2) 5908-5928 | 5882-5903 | 1.17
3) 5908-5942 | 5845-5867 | 1.00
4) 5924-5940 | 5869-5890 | 1.04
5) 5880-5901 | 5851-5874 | 0.85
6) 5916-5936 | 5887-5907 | 1.16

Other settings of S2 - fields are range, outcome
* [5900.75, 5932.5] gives 25.5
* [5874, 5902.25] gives 23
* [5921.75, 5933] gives 25.6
